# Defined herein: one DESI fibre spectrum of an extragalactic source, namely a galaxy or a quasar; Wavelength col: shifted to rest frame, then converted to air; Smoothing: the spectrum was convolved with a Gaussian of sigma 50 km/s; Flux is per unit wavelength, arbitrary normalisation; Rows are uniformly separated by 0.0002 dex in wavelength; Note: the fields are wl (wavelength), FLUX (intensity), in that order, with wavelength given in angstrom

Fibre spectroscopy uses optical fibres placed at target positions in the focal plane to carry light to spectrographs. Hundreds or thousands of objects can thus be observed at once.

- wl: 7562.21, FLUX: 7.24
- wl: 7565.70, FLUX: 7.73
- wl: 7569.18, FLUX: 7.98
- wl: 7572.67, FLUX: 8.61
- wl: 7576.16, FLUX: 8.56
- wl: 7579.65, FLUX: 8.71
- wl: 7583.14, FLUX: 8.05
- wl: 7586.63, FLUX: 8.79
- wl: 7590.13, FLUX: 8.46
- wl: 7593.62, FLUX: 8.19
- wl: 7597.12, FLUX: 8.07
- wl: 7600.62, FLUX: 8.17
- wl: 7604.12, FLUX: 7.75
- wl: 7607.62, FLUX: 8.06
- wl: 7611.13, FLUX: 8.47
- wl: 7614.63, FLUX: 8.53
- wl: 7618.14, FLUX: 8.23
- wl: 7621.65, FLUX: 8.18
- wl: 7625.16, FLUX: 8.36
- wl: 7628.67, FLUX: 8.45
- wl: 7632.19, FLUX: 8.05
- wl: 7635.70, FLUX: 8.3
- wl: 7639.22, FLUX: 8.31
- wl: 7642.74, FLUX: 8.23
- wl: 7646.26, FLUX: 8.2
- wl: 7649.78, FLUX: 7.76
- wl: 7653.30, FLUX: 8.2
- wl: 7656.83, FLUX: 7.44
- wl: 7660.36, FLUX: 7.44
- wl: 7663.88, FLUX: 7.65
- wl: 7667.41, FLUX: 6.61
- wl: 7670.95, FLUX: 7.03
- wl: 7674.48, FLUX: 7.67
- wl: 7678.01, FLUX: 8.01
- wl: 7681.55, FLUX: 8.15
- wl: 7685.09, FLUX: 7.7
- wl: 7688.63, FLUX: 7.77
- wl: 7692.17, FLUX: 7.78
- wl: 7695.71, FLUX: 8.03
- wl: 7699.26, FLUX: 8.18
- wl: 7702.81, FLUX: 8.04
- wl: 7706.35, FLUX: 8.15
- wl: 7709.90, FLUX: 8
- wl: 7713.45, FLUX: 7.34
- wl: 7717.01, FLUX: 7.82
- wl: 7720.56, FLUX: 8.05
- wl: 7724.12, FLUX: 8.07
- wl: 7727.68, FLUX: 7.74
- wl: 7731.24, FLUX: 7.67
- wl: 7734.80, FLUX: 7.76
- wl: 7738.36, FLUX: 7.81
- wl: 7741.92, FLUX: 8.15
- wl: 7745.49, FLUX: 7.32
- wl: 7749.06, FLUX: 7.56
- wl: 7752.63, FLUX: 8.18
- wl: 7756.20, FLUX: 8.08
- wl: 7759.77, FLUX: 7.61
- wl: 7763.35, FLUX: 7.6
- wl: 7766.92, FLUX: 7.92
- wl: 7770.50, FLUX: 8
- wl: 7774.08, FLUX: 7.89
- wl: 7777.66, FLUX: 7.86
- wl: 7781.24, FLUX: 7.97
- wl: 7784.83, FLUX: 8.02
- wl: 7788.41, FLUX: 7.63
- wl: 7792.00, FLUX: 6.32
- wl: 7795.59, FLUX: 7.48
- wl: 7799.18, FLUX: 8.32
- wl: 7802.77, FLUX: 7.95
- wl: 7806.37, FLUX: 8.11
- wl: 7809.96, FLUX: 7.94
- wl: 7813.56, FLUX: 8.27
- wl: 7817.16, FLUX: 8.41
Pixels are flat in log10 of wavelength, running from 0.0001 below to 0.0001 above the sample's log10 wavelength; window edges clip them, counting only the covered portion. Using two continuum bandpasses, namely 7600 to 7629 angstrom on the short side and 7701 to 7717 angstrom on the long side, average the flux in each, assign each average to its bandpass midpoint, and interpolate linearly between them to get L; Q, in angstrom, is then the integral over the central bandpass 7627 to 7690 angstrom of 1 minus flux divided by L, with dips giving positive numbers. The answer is 1.87 angstrom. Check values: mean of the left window 8.24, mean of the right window 7.88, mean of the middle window 7.83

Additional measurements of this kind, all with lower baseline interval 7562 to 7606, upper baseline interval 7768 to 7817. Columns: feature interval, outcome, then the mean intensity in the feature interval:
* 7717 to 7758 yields 0.5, 7.85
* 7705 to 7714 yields 0.1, 7.88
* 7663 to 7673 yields 1.2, 7.06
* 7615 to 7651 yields -0.4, 8.23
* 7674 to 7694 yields 0.4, 7.86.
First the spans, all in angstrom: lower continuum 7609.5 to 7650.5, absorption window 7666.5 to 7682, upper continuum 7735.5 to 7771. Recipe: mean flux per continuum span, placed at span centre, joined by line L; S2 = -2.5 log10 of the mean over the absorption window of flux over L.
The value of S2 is 0.09 mag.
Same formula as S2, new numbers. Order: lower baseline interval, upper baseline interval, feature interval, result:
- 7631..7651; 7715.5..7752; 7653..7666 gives 0.07 mag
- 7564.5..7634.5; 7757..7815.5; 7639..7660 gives 0.03 mag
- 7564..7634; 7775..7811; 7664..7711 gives 0.04 mag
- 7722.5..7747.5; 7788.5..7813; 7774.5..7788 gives -0.02 mag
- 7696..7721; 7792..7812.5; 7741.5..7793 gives 0.02 mag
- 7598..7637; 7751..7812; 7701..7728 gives 0.01 mag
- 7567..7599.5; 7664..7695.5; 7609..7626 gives -0.03 mag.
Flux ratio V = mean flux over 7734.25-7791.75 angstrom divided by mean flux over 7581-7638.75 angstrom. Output 0.94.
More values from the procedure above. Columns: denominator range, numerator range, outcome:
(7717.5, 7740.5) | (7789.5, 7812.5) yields 0.98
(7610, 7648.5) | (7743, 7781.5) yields 0.94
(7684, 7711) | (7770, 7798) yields 0.96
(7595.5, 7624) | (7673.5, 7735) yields 0.96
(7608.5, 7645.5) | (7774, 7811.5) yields 0.94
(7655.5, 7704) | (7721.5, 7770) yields 1.02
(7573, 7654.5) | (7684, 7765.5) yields 0.95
